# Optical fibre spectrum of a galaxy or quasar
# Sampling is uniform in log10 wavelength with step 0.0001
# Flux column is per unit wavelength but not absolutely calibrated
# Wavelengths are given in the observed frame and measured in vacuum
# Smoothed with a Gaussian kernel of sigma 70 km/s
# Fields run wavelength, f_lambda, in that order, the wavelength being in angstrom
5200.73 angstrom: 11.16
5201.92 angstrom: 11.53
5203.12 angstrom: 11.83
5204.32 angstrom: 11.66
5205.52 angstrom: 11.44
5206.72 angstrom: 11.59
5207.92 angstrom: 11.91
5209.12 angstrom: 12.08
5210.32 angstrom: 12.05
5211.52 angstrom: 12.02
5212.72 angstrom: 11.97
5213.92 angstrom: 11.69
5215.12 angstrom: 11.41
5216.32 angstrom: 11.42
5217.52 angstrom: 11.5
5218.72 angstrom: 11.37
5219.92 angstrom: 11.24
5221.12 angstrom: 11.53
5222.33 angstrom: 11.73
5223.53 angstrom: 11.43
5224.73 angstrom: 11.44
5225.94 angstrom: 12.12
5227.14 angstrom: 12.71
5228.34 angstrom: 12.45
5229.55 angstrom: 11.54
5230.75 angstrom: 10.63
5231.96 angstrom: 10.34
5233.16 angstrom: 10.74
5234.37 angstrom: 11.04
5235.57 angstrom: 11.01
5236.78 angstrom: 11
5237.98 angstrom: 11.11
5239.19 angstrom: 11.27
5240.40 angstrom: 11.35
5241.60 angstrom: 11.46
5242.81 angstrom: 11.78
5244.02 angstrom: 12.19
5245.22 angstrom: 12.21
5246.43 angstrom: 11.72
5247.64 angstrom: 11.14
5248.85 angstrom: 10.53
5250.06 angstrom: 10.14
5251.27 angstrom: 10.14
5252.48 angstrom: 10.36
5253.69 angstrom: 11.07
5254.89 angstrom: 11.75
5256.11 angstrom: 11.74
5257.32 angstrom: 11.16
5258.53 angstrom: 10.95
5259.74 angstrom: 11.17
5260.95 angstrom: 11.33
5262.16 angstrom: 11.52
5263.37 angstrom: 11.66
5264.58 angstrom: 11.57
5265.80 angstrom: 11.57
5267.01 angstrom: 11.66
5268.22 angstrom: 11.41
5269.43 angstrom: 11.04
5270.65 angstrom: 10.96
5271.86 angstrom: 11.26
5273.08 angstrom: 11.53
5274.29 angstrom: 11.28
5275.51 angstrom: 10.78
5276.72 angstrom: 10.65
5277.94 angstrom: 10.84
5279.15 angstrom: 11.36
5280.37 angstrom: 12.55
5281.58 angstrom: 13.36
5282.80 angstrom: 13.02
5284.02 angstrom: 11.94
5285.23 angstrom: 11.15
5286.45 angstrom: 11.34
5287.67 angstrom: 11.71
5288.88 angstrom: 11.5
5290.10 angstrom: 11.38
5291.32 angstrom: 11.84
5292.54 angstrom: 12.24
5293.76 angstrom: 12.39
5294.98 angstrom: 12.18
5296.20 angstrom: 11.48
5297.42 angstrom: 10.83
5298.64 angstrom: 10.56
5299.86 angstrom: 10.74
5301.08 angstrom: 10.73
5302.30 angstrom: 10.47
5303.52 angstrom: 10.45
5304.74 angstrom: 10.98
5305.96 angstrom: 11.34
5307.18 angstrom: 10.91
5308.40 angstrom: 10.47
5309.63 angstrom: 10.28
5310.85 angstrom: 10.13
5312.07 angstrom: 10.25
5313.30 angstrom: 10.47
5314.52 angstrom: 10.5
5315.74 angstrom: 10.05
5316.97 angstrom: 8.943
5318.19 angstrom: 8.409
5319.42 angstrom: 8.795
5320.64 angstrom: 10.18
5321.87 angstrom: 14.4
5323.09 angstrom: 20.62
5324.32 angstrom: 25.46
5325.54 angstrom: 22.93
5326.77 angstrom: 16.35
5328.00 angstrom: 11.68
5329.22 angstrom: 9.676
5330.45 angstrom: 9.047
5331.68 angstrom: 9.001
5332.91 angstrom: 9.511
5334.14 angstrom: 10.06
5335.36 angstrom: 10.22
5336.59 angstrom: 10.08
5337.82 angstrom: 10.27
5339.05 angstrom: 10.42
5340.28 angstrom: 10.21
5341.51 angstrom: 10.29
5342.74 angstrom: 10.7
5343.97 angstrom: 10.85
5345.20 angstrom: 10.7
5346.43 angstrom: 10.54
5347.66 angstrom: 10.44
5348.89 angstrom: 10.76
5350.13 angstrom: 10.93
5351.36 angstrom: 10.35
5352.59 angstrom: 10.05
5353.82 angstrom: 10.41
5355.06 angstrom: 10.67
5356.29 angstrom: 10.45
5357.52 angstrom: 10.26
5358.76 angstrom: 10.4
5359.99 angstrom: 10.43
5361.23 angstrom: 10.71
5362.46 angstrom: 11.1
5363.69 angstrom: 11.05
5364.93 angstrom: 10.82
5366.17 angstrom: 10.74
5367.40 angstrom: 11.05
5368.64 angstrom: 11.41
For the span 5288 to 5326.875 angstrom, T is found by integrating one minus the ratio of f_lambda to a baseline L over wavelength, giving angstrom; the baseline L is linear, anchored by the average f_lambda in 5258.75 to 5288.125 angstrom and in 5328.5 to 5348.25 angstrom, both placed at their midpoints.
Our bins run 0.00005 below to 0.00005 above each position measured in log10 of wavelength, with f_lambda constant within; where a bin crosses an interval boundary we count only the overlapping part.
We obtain -4.8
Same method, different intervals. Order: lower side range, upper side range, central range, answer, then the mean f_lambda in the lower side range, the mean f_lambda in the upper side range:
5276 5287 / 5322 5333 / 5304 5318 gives 3.6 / 11.8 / 15.2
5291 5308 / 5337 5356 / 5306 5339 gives -3.0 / 11.2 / 10.5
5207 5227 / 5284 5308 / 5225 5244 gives 0.4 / 11.7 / 11.3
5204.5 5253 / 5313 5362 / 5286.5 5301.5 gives -0.1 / 11.4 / 11.4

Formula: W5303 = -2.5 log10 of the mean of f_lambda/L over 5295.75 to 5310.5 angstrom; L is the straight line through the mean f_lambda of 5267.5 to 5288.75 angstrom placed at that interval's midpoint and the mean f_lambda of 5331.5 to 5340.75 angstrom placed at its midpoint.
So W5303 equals 0.01 mag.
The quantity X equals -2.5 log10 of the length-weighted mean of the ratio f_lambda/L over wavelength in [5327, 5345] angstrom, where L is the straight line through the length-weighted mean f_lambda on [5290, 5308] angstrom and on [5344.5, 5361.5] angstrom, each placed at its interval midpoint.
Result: 0.05 mag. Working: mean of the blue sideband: 11.2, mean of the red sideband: 10.5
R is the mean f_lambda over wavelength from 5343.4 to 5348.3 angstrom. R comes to 10.6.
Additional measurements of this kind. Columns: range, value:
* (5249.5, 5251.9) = 10.1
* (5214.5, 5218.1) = 11.5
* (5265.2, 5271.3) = 11.3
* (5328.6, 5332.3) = 9.25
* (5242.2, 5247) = 12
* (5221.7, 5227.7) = 11.9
